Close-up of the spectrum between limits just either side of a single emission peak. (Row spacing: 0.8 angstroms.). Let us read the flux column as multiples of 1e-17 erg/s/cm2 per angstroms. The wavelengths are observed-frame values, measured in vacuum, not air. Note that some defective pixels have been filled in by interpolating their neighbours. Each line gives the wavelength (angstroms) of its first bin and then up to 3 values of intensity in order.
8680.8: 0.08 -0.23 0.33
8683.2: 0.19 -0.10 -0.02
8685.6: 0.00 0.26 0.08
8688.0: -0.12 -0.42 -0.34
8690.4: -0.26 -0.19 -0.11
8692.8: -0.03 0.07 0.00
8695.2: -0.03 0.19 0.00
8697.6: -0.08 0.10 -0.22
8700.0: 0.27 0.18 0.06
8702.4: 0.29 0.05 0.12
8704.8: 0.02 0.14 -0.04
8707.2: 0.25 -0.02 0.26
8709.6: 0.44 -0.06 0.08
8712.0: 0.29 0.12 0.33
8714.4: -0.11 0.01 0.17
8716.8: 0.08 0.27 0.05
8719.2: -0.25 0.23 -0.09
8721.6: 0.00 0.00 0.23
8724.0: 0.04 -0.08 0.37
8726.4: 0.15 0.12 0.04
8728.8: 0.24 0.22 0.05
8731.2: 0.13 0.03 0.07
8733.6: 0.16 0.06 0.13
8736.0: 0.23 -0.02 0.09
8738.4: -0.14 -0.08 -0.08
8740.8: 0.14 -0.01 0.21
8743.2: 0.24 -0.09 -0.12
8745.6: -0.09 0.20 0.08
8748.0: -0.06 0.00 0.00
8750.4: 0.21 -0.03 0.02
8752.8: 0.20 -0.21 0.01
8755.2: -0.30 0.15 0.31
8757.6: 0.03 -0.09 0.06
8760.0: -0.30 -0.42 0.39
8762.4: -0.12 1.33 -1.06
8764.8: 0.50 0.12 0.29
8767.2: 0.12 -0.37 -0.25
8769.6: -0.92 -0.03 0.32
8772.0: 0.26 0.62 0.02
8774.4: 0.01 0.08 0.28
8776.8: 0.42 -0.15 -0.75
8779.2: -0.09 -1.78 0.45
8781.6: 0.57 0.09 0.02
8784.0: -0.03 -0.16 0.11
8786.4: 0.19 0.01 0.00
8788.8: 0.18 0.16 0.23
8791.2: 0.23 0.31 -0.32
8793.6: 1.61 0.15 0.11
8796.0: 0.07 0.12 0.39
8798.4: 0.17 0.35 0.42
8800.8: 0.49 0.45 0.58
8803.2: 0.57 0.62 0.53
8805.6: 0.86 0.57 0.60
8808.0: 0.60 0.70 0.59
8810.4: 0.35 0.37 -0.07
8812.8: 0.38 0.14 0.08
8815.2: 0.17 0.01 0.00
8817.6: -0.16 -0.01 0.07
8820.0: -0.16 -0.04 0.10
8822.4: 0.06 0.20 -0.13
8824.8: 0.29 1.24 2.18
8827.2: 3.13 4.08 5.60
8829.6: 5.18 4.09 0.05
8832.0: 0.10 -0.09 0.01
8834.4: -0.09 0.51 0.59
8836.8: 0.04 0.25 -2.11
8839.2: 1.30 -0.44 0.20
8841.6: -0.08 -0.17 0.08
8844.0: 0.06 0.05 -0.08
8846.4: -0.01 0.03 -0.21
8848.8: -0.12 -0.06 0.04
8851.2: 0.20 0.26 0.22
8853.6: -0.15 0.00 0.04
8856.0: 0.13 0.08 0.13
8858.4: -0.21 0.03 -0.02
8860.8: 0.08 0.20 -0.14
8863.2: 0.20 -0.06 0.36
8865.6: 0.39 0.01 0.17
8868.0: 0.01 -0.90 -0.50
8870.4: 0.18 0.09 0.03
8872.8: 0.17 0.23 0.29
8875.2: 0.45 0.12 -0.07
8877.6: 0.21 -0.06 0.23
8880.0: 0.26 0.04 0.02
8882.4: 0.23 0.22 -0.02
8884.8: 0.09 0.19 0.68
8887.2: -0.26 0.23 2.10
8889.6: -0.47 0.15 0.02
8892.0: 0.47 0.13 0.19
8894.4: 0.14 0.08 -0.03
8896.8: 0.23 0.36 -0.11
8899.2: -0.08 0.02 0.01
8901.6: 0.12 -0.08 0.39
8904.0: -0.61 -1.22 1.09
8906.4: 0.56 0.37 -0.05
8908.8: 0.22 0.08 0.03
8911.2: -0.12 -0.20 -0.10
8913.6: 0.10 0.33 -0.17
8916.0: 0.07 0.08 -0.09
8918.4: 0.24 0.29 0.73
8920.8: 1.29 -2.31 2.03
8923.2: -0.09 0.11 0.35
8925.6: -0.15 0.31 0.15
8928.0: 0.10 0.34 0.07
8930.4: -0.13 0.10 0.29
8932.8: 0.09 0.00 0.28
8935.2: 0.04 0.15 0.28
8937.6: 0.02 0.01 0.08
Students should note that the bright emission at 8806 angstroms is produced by [O II] 3727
